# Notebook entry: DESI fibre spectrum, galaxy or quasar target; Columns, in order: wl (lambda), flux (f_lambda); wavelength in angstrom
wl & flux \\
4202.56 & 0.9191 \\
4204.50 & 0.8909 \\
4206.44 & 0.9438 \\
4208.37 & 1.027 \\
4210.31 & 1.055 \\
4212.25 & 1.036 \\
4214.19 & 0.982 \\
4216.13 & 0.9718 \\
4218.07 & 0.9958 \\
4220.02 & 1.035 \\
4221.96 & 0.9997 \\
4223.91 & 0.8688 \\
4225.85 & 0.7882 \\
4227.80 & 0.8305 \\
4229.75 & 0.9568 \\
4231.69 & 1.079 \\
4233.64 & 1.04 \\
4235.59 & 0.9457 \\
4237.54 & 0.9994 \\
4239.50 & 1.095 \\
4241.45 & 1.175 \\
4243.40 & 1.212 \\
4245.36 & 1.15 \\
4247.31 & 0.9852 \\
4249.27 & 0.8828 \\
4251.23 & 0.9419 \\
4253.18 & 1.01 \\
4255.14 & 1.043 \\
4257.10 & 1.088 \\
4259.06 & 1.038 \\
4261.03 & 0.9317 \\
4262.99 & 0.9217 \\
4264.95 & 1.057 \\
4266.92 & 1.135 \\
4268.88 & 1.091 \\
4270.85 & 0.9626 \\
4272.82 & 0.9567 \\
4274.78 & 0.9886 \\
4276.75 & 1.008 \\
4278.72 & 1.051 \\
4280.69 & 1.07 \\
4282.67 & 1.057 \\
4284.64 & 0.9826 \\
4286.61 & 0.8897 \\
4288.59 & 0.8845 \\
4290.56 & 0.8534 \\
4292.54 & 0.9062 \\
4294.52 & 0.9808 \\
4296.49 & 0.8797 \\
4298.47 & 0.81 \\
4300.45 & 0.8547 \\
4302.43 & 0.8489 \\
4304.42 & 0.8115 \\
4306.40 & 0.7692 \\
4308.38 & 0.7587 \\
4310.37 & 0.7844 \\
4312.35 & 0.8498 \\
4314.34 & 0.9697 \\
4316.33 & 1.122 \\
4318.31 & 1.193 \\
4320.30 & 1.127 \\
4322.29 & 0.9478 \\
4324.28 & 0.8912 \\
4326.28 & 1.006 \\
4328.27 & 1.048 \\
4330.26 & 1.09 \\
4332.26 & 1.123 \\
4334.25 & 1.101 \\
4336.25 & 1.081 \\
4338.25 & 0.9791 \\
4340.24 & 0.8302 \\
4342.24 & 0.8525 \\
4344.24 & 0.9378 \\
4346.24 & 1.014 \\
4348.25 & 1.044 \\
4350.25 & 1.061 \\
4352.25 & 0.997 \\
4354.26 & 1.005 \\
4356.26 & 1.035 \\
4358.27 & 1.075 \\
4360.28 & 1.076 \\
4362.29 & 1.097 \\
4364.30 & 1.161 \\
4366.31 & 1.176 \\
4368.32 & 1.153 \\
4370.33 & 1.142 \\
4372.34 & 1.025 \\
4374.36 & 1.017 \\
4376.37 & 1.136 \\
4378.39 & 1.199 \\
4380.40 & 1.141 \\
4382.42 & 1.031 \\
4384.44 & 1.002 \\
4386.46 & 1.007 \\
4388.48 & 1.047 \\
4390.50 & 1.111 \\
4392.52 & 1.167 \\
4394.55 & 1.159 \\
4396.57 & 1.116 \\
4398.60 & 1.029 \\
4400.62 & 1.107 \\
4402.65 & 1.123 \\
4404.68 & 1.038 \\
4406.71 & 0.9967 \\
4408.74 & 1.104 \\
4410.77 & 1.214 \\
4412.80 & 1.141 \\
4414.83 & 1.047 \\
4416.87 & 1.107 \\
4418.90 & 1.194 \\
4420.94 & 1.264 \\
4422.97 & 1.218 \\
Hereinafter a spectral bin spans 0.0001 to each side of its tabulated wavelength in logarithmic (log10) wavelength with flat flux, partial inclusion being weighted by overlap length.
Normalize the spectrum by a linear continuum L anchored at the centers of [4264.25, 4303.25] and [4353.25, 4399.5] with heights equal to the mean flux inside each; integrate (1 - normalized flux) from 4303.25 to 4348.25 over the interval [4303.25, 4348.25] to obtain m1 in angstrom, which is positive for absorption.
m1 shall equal 2.3 angstrom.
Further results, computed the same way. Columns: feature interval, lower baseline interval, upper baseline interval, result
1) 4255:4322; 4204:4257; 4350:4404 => 4.9 angstrom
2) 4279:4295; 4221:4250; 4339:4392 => 1.0 angstrom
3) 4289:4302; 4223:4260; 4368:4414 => 2.0 angstrom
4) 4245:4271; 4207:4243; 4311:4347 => -0.4 angstrom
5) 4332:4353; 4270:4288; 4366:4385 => 1.3 angstrom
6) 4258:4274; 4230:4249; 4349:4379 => 0.9 angstrom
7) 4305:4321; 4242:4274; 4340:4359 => 1.0 angstrom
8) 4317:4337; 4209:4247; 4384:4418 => -0.1 angstrom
